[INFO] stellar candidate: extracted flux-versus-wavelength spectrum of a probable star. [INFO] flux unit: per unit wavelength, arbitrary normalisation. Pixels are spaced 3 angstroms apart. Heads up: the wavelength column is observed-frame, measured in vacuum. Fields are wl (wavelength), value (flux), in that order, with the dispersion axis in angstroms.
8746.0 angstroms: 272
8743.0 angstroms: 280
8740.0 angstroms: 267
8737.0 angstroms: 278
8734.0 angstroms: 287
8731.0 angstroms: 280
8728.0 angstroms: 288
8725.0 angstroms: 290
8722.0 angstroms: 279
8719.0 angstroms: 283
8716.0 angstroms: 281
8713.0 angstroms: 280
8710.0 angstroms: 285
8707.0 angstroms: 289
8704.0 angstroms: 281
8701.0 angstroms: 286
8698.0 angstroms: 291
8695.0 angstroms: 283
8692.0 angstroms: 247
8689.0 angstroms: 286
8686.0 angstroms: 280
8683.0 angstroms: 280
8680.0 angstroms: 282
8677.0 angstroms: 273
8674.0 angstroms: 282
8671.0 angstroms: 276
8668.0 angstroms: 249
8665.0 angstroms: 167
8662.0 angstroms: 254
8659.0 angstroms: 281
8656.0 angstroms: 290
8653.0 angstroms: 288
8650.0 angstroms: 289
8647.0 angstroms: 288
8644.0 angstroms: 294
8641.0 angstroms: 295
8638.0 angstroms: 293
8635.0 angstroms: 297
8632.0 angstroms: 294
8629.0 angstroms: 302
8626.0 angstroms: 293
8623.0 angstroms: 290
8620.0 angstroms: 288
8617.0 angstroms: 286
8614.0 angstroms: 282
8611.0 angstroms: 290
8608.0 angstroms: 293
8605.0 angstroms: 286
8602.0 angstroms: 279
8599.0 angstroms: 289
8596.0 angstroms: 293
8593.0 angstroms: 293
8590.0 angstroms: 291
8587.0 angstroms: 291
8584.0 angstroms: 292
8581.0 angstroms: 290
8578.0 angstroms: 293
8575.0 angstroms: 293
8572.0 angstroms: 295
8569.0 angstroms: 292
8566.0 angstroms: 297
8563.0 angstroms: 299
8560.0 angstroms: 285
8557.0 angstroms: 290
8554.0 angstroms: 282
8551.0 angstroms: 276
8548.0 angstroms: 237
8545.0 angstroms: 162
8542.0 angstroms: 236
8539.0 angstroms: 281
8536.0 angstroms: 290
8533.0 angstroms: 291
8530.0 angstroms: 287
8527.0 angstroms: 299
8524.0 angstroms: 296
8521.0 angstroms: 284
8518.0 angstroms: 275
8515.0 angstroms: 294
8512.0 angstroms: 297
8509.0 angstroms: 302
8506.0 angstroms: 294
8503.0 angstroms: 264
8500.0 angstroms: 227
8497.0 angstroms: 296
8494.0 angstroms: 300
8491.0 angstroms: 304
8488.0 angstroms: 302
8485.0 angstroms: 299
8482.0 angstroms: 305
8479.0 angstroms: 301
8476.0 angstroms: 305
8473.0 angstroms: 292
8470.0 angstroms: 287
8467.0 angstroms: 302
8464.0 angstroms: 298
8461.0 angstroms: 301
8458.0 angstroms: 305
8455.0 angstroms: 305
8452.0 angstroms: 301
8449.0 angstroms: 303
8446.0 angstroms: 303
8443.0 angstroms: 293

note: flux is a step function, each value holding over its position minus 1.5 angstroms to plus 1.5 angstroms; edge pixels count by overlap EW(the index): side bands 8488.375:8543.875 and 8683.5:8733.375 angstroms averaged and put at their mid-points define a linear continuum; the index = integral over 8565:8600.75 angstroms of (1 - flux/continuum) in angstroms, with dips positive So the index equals -1.2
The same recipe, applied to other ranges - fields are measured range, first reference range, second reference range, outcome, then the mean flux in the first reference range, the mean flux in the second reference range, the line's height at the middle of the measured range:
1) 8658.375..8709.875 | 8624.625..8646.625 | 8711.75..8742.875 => 3.15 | 295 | 281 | 288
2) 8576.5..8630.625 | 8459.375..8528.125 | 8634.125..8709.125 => -1.41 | 292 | 277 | 283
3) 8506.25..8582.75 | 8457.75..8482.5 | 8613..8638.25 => 3.73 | 299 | 292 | 296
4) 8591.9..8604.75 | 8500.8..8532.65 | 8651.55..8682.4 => -0.60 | 288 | 265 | 275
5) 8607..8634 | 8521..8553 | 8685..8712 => -1.67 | 267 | 281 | 274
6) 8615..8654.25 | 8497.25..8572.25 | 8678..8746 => -1.79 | 277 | 281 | 279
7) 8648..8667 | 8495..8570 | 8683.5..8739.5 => 1.25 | 277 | 282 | 280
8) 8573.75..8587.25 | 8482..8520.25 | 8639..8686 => -0.53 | 288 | 273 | 281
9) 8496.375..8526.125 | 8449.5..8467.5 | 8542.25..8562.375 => -0.74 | 302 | 256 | 276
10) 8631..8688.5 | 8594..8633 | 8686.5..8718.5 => 1.76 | 290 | 281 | 285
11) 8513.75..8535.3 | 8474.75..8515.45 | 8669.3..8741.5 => 0.07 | 292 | 280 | 290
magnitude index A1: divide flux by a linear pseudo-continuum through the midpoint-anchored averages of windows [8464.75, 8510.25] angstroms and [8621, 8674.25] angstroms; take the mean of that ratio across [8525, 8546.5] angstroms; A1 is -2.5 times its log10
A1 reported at 0.09 mag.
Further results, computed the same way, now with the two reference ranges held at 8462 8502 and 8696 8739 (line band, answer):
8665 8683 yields 0.085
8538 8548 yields 0.278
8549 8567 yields 0.014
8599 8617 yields 0.008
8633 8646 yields -0.028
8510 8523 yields 0.014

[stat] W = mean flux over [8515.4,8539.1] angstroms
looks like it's 289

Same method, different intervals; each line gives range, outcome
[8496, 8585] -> 280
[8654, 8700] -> 268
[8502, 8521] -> 288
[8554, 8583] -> 292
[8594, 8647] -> 291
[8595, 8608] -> 287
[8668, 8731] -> 280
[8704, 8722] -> 283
